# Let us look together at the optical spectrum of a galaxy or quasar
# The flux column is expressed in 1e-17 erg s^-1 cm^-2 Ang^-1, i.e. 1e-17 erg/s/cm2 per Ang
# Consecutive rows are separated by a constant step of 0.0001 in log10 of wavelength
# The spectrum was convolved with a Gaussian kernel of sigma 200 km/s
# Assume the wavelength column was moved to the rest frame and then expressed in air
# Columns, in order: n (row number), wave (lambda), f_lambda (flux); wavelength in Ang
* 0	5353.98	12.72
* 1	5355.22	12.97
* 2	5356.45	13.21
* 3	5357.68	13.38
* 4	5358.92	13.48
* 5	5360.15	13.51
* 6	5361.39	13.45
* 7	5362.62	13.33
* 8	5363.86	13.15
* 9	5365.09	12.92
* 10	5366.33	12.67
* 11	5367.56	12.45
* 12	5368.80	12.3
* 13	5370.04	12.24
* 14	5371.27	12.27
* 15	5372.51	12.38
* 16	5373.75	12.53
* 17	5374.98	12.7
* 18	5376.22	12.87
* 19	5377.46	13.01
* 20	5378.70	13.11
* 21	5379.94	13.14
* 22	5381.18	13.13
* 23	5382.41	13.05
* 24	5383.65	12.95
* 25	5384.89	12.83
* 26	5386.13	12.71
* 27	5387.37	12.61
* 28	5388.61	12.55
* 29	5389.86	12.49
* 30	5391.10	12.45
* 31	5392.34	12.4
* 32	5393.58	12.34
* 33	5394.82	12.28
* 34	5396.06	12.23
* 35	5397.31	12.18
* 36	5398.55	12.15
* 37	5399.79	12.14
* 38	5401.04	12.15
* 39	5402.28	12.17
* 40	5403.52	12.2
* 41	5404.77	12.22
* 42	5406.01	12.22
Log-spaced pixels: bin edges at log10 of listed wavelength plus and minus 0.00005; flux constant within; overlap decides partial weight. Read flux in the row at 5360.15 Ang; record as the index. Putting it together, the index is 13.51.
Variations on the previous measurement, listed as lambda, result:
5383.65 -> 12.95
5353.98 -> 12.72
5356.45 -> 13.21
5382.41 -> 13.05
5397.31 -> 12.18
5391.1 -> 12.45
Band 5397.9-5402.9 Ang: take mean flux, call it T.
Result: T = 12.2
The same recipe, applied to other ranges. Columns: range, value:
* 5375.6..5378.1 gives 12.9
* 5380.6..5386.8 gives 12.9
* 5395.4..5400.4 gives 12.2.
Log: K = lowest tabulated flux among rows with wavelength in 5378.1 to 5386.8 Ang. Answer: 12.71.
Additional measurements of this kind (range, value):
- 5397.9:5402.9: 12.14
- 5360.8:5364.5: 13.15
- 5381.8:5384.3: 12.95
